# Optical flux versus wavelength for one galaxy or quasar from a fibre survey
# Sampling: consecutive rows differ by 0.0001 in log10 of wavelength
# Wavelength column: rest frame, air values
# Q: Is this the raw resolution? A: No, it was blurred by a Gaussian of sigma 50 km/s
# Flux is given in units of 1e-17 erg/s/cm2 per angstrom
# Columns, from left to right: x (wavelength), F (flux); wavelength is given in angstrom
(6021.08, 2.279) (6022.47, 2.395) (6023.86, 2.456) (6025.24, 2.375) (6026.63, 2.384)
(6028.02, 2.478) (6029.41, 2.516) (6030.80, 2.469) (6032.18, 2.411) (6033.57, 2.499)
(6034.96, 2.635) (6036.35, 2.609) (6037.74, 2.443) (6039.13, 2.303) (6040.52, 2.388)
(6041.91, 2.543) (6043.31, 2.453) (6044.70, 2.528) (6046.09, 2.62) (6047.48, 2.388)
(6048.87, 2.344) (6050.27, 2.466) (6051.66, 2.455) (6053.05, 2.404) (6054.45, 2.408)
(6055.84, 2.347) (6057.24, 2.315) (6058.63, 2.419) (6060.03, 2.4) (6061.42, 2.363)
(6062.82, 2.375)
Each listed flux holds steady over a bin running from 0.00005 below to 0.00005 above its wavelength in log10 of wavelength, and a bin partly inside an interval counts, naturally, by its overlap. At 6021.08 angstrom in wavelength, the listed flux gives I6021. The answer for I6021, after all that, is 2.279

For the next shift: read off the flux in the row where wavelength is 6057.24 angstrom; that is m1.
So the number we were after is 2.315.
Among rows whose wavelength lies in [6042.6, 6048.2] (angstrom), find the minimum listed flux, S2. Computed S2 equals 2.388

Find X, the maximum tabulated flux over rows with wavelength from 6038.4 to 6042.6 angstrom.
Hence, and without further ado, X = 2.543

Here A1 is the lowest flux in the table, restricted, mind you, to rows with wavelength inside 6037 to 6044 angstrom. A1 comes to 2.303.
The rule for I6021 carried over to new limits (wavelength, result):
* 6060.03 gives 2.4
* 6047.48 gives 2.388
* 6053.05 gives 2.404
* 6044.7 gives 2.528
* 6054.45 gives 2.408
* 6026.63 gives 2.384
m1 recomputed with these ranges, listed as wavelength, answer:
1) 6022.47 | 2.395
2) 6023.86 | 2.456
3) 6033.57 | 2.499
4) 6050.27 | 2.466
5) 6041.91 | 2.543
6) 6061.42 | 2.363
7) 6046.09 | 2.62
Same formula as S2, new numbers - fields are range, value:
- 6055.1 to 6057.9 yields 2.315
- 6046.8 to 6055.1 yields 2.344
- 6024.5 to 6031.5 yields 2.375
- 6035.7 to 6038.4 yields 2.443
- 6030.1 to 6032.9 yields 2.411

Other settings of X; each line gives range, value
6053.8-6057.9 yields 2.408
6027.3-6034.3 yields 2.516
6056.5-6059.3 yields 2.419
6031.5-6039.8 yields 2.635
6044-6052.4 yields 2.62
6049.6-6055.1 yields 2.466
